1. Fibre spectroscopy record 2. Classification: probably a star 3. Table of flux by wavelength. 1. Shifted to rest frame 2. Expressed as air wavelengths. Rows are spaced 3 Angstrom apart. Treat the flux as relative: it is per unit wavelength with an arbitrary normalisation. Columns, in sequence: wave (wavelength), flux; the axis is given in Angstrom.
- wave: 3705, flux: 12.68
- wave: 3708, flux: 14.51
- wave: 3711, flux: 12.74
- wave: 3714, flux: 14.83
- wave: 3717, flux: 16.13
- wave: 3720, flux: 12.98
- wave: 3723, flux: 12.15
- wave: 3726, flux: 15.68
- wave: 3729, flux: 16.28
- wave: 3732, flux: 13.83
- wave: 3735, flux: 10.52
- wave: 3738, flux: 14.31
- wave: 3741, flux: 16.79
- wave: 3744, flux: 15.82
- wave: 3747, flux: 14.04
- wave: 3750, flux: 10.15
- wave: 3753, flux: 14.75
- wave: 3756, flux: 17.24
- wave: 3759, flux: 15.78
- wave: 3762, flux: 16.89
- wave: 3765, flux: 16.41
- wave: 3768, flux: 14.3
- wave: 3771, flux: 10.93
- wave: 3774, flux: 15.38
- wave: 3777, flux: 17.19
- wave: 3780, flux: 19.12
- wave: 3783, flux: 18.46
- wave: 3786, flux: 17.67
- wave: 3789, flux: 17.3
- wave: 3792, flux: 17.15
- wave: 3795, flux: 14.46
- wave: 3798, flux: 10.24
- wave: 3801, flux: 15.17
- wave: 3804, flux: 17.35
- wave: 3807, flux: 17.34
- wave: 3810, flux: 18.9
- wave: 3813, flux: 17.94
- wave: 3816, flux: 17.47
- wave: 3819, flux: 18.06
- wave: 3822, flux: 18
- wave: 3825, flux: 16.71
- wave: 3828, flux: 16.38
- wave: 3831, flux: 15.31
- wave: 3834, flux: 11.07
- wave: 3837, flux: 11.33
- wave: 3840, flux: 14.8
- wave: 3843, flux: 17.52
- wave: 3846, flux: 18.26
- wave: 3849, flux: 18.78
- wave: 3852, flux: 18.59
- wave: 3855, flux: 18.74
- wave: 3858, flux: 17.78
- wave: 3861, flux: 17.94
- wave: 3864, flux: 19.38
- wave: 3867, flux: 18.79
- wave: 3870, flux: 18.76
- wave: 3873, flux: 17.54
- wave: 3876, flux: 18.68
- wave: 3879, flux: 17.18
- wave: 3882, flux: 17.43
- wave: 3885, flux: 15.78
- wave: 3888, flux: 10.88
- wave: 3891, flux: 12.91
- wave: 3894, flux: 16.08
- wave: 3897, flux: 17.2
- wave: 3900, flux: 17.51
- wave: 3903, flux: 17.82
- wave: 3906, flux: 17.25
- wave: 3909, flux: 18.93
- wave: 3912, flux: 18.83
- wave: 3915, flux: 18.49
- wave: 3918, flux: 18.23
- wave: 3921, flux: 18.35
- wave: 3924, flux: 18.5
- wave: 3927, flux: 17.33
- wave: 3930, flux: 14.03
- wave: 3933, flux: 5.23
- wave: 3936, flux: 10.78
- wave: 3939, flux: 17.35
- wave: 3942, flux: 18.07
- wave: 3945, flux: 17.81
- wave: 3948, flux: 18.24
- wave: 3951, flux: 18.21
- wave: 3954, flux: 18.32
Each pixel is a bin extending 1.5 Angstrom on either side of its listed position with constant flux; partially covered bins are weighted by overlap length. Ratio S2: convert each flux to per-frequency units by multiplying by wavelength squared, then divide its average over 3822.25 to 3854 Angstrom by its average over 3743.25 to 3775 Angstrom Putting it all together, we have 1.14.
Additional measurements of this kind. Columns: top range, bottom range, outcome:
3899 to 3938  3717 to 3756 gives 1.26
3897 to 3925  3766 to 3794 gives 1.19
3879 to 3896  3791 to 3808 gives 1.03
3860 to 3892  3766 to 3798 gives 1.11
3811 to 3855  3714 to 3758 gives 1.21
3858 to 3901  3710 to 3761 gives 1.26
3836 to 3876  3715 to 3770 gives 1.28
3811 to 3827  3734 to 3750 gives 1.31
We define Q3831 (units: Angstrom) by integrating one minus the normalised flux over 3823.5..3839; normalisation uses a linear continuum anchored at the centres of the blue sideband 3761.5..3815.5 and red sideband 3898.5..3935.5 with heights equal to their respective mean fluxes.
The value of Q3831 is 2.1 Angstrom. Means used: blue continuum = 16.2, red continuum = 16.5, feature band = 14.2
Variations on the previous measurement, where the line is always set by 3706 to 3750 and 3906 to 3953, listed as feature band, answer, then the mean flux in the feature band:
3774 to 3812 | -4.35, 16.7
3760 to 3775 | -0.16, 14.8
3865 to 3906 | -1.66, 16.7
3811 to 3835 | -1.92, 16.5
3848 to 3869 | -3.77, 18.6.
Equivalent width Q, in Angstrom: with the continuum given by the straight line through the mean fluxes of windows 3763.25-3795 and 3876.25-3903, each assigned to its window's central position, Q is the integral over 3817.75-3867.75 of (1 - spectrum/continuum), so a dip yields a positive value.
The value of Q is -2.5 Angstrom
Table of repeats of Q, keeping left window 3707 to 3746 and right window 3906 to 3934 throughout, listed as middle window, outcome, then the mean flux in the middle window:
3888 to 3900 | 0.9 Angstrom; 15.1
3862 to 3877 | -2.4 Angstrom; 18.6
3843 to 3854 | -1.8 Angstrom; 18.4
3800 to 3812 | -1.6 Angstrom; 17.3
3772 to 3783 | -1.6 Angstrom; 17.1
